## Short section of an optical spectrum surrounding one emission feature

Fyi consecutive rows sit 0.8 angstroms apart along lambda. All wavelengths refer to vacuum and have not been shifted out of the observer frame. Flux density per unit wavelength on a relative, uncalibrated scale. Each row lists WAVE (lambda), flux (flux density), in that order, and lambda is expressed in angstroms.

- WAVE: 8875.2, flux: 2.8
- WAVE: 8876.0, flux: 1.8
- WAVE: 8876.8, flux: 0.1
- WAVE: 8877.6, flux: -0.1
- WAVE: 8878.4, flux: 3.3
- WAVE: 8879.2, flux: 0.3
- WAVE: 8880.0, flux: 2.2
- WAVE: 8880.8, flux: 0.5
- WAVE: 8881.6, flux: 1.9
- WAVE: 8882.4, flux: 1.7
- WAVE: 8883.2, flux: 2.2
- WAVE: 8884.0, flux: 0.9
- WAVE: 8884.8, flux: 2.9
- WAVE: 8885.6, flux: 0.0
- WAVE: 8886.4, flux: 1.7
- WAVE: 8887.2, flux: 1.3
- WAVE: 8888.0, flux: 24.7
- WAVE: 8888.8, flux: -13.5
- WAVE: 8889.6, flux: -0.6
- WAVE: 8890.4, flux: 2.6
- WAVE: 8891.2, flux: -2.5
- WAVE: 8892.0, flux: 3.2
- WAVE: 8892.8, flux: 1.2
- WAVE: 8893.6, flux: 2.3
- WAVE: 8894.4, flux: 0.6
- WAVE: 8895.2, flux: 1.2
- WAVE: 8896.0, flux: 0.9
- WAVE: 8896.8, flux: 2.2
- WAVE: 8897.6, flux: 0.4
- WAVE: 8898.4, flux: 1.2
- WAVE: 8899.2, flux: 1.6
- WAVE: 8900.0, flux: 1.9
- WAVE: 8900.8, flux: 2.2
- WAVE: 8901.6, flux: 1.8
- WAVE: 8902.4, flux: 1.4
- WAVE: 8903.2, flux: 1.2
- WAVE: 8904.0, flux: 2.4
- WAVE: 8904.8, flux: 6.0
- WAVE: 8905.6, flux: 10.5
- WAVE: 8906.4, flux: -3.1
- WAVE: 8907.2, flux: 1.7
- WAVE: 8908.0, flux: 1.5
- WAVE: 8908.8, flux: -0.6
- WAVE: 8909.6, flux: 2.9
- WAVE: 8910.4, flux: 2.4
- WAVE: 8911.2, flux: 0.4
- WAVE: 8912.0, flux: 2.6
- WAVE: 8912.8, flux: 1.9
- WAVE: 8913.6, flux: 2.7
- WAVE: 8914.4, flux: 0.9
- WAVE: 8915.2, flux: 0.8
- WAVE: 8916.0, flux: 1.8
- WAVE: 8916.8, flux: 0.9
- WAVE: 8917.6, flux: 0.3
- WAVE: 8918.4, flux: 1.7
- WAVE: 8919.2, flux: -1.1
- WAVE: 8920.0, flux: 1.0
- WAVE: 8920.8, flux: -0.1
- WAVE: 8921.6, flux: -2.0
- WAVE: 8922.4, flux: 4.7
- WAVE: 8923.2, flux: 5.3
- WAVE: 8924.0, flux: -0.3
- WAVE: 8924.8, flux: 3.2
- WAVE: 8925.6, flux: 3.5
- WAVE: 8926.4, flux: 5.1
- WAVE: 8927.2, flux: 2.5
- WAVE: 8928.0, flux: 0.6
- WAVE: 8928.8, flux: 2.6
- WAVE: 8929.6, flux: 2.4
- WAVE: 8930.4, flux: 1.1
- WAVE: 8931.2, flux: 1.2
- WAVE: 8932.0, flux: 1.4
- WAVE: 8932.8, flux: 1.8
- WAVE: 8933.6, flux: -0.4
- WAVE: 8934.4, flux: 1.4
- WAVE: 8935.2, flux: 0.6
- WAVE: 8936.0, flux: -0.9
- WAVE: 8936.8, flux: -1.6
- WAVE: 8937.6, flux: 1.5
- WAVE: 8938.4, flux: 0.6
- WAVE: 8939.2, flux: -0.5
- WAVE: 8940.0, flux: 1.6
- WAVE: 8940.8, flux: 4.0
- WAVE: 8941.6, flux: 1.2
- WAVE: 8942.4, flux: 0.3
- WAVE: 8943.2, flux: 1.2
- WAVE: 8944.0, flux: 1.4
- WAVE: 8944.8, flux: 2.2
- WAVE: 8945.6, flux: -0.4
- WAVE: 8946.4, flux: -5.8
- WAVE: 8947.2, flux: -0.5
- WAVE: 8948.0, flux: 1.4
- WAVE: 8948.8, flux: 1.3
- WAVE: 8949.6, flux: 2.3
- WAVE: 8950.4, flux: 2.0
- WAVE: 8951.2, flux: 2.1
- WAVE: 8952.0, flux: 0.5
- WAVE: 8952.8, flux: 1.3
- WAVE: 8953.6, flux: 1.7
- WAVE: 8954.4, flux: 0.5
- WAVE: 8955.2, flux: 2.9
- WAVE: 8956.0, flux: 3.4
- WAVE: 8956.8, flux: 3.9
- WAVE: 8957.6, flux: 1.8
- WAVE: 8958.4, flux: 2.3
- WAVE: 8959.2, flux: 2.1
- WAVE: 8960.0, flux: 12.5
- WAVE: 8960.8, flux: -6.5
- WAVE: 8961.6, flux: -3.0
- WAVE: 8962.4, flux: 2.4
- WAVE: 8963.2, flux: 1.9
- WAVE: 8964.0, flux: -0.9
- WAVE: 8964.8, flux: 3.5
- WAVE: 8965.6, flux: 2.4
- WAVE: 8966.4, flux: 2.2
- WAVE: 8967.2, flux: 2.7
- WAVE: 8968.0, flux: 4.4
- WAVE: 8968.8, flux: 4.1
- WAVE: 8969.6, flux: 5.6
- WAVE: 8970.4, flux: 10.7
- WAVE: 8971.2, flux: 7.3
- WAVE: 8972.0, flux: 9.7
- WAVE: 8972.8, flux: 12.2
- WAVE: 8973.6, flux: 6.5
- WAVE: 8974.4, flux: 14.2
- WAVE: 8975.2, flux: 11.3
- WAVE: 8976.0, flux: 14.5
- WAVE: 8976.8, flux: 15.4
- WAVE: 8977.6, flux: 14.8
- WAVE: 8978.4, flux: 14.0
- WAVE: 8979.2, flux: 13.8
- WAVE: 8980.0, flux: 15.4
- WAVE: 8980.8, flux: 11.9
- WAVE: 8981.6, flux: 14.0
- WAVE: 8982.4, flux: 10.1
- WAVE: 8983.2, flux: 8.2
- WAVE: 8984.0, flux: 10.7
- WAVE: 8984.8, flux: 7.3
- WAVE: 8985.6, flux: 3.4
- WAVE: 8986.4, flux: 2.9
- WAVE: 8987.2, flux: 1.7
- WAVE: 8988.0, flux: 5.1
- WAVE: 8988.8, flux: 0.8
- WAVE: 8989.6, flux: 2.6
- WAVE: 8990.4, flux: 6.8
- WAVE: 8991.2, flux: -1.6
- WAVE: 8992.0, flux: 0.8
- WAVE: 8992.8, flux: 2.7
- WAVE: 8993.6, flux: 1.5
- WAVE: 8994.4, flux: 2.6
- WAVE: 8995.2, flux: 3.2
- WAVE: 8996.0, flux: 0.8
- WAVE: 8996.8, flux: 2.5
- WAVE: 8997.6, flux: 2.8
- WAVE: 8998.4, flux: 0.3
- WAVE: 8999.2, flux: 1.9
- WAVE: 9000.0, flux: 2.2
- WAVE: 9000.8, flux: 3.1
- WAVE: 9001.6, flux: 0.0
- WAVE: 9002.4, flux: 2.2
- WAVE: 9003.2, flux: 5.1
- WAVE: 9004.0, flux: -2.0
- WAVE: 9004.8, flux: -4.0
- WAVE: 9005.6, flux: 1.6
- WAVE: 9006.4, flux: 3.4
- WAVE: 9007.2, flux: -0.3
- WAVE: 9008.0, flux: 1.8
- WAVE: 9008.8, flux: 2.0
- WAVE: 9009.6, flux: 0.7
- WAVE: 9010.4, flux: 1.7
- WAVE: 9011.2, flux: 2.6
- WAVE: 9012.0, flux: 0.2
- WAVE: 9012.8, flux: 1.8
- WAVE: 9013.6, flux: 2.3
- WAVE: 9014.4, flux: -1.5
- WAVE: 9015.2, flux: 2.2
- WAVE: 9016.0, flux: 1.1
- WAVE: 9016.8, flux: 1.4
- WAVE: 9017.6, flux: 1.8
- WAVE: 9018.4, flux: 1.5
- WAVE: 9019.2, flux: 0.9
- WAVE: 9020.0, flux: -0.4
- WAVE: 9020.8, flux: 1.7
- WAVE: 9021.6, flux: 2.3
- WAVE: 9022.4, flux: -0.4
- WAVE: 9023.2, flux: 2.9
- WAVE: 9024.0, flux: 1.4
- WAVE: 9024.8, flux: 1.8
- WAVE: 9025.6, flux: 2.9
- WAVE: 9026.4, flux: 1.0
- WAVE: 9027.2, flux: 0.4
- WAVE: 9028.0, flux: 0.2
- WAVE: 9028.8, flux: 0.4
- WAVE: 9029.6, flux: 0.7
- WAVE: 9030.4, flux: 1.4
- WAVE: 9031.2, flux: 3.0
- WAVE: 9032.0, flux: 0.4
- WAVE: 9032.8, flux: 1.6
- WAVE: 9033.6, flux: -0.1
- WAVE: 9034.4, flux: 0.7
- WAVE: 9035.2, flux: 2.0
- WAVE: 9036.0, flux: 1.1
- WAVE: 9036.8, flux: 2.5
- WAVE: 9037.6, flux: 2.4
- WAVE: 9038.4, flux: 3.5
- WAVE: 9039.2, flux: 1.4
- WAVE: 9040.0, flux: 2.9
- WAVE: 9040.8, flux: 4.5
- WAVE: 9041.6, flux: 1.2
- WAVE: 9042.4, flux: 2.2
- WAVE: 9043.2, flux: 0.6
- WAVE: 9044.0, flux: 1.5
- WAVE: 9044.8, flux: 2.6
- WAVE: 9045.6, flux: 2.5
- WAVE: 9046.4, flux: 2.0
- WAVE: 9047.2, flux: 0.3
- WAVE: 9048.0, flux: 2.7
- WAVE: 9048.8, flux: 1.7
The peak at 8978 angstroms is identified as [O II] 3727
